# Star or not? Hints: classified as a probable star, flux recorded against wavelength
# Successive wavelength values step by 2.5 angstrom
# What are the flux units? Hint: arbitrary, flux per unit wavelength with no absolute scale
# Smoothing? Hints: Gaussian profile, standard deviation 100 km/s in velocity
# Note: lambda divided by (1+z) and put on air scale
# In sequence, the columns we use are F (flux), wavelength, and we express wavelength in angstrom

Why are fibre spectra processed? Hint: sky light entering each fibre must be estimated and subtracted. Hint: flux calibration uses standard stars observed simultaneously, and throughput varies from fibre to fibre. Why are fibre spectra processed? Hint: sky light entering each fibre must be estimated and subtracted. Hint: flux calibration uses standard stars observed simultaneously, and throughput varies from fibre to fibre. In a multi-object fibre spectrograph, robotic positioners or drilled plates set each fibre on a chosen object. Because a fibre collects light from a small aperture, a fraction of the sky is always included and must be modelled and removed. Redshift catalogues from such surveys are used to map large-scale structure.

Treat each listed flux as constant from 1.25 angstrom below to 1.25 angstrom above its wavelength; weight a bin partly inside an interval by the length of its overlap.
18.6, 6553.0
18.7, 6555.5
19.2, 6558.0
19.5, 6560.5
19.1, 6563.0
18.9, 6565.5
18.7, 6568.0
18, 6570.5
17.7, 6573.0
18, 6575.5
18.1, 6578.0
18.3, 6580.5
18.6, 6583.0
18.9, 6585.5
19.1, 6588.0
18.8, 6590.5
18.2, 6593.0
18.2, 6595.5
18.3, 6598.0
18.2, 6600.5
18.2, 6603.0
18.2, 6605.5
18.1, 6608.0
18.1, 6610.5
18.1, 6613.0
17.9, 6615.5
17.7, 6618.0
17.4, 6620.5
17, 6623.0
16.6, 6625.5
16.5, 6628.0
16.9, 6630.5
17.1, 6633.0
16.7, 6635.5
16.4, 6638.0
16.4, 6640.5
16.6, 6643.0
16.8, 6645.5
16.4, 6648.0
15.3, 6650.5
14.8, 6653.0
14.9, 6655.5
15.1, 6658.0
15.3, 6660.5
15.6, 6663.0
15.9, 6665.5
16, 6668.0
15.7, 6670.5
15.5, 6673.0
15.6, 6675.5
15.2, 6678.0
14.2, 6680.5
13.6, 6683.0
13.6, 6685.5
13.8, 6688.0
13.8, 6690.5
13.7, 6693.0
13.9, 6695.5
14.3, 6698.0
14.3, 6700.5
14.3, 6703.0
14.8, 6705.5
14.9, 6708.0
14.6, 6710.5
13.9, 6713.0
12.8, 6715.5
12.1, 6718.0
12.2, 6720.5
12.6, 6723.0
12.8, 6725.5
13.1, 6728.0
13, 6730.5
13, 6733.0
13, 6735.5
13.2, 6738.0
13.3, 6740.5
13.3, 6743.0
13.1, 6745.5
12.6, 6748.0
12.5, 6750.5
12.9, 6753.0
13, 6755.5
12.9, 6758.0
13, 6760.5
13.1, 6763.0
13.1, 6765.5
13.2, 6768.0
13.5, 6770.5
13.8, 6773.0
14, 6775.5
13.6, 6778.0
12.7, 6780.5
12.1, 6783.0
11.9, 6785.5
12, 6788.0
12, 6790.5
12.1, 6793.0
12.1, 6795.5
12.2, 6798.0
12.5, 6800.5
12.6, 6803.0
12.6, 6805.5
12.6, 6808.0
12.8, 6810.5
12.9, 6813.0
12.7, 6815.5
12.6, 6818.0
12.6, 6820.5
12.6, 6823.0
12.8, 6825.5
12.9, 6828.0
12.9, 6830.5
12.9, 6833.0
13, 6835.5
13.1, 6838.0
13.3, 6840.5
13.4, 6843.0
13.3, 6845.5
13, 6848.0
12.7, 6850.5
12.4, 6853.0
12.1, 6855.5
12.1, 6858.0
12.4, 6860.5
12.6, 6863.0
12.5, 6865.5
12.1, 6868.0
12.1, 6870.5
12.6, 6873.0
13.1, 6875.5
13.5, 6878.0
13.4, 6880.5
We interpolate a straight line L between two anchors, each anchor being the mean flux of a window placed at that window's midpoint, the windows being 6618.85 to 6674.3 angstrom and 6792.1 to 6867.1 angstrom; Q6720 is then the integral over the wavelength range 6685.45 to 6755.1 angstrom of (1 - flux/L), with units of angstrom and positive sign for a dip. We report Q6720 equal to 6.4 angstrom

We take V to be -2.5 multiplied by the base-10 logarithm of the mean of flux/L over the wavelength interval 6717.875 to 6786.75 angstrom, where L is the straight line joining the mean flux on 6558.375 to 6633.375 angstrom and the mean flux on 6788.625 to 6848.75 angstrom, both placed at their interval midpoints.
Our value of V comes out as 0.11 mag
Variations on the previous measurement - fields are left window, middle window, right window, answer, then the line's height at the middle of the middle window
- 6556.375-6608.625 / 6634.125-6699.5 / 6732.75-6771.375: 0.042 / 15.8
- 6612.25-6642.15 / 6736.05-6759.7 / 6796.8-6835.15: 0.102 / 14.3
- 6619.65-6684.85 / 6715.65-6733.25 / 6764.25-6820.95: 0.126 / 14.2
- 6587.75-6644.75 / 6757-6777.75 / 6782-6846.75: 0.036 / 13.8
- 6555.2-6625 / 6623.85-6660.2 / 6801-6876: 0.064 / 17.1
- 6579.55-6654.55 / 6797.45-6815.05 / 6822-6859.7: 0.076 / 13.5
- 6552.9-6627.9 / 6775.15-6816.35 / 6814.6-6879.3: 0.109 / 13.8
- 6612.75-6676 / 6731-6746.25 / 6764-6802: 0.058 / 13.9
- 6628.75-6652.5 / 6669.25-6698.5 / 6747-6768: 0.054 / 15.1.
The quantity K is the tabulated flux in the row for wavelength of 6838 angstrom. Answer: 13.1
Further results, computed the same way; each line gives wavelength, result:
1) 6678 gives 15.2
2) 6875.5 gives 13.1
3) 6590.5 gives 18.8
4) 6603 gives 18.2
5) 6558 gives 19.2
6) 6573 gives 17.7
